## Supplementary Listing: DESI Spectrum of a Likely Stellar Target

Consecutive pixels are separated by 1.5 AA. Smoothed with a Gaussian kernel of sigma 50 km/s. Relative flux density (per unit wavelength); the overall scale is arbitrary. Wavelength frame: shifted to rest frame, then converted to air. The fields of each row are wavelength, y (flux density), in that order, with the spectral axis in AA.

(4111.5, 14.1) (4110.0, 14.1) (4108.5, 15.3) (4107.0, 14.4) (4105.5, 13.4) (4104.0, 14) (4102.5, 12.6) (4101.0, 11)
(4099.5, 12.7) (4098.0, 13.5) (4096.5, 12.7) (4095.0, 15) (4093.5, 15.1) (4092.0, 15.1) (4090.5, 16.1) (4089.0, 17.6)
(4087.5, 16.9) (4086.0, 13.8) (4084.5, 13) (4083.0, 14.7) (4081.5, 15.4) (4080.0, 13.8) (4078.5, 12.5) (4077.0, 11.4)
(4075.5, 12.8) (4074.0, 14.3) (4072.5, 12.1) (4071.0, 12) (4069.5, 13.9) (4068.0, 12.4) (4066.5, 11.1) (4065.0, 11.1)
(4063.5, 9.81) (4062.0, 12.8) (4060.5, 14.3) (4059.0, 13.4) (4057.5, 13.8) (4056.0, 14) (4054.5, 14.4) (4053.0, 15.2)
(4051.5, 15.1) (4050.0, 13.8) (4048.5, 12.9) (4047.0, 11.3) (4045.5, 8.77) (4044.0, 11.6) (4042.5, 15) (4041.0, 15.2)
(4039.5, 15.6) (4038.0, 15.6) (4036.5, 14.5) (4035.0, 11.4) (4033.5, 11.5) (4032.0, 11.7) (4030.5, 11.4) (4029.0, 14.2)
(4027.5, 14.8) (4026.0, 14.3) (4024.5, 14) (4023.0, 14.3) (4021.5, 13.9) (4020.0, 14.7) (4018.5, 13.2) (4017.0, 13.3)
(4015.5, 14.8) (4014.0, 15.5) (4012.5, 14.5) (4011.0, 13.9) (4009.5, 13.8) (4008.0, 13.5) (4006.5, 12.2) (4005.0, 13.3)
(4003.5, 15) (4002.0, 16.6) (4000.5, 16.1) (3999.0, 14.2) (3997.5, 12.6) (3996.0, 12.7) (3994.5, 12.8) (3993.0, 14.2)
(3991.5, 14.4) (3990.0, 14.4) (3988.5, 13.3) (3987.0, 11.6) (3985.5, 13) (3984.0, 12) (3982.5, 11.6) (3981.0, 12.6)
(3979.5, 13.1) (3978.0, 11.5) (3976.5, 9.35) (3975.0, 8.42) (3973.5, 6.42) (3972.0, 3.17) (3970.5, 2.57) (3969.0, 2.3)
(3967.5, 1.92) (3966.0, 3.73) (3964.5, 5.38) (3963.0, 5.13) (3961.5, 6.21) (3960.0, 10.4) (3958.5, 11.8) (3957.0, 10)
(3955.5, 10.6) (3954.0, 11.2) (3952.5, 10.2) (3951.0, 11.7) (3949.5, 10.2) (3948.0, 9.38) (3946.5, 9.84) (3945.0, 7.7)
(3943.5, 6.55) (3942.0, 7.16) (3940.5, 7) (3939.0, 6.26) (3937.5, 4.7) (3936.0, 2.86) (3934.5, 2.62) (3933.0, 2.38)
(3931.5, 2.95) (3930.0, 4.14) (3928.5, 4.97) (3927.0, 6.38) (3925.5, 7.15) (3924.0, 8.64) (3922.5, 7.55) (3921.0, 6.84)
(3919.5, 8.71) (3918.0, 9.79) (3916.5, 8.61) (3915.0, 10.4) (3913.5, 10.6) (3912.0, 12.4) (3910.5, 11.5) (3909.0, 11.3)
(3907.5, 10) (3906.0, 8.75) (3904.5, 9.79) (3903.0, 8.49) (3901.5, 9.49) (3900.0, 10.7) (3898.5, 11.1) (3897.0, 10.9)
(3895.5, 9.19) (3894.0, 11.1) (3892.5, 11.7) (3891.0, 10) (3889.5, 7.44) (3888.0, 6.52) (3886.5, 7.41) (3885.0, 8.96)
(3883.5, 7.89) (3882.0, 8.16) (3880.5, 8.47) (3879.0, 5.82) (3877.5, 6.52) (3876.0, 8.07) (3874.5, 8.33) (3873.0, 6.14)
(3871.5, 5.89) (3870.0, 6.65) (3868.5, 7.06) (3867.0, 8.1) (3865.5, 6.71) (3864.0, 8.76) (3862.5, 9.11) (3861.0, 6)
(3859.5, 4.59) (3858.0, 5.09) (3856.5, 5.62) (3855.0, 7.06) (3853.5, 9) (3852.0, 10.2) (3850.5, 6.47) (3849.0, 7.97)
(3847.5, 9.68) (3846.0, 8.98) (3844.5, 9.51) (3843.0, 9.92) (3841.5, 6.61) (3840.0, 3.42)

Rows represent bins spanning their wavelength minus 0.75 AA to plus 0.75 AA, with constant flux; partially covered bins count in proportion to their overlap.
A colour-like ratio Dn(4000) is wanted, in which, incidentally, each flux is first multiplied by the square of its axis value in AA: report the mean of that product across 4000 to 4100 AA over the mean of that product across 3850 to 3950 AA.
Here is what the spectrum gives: 1.9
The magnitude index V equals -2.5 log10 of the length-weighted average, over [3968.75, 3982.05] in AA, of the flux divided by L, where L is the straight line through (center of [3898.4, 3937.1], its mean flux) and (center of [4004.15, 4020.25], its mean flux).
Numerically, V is 0.41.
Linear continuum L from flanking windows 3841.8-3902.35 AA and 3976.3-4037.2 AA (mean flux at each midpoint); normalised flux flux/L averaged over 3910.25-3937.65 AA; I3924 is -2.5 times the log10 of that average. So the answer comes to 0.40 mag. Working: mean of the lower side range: 8.15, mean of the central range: 6.98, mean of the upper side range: 13.4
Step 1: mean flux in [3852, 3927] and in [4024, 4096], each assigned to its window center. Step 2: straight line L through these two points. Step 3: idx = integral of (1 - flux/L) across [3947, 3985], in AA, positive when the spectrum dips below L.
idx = 8.0 AA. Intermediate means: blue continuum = 8.45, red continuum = 13.5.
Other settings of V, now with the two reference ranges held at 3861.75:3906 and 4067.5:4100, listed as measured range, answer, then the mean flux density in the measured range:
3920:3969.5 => 0.421 mag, 6.88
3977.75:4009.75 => -0.168 mag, 13.4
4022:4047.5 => -0.056 mag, 13.3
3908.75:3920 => -0.126 mag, 10.4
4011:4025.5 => -0.171 mag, 14.2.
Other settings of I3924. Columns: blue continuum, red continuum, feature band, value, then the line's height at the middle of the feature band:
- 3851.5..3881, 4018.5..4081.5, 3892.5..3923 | -0.17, 8.5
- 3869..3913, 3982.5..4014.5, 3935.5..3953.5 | 0.39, 11.3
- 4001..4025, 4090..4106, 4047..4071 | 0.07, 13.9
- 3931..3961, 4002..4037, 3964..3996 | 0.14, 10.5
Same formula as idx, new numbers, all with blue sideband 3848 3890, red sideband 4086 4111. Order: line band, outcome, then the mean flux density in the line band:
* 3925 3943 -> 8.56 AA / 4.87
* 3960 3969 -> 4.77 AA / 4.79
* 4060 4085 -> 1.41 AA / 12.8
